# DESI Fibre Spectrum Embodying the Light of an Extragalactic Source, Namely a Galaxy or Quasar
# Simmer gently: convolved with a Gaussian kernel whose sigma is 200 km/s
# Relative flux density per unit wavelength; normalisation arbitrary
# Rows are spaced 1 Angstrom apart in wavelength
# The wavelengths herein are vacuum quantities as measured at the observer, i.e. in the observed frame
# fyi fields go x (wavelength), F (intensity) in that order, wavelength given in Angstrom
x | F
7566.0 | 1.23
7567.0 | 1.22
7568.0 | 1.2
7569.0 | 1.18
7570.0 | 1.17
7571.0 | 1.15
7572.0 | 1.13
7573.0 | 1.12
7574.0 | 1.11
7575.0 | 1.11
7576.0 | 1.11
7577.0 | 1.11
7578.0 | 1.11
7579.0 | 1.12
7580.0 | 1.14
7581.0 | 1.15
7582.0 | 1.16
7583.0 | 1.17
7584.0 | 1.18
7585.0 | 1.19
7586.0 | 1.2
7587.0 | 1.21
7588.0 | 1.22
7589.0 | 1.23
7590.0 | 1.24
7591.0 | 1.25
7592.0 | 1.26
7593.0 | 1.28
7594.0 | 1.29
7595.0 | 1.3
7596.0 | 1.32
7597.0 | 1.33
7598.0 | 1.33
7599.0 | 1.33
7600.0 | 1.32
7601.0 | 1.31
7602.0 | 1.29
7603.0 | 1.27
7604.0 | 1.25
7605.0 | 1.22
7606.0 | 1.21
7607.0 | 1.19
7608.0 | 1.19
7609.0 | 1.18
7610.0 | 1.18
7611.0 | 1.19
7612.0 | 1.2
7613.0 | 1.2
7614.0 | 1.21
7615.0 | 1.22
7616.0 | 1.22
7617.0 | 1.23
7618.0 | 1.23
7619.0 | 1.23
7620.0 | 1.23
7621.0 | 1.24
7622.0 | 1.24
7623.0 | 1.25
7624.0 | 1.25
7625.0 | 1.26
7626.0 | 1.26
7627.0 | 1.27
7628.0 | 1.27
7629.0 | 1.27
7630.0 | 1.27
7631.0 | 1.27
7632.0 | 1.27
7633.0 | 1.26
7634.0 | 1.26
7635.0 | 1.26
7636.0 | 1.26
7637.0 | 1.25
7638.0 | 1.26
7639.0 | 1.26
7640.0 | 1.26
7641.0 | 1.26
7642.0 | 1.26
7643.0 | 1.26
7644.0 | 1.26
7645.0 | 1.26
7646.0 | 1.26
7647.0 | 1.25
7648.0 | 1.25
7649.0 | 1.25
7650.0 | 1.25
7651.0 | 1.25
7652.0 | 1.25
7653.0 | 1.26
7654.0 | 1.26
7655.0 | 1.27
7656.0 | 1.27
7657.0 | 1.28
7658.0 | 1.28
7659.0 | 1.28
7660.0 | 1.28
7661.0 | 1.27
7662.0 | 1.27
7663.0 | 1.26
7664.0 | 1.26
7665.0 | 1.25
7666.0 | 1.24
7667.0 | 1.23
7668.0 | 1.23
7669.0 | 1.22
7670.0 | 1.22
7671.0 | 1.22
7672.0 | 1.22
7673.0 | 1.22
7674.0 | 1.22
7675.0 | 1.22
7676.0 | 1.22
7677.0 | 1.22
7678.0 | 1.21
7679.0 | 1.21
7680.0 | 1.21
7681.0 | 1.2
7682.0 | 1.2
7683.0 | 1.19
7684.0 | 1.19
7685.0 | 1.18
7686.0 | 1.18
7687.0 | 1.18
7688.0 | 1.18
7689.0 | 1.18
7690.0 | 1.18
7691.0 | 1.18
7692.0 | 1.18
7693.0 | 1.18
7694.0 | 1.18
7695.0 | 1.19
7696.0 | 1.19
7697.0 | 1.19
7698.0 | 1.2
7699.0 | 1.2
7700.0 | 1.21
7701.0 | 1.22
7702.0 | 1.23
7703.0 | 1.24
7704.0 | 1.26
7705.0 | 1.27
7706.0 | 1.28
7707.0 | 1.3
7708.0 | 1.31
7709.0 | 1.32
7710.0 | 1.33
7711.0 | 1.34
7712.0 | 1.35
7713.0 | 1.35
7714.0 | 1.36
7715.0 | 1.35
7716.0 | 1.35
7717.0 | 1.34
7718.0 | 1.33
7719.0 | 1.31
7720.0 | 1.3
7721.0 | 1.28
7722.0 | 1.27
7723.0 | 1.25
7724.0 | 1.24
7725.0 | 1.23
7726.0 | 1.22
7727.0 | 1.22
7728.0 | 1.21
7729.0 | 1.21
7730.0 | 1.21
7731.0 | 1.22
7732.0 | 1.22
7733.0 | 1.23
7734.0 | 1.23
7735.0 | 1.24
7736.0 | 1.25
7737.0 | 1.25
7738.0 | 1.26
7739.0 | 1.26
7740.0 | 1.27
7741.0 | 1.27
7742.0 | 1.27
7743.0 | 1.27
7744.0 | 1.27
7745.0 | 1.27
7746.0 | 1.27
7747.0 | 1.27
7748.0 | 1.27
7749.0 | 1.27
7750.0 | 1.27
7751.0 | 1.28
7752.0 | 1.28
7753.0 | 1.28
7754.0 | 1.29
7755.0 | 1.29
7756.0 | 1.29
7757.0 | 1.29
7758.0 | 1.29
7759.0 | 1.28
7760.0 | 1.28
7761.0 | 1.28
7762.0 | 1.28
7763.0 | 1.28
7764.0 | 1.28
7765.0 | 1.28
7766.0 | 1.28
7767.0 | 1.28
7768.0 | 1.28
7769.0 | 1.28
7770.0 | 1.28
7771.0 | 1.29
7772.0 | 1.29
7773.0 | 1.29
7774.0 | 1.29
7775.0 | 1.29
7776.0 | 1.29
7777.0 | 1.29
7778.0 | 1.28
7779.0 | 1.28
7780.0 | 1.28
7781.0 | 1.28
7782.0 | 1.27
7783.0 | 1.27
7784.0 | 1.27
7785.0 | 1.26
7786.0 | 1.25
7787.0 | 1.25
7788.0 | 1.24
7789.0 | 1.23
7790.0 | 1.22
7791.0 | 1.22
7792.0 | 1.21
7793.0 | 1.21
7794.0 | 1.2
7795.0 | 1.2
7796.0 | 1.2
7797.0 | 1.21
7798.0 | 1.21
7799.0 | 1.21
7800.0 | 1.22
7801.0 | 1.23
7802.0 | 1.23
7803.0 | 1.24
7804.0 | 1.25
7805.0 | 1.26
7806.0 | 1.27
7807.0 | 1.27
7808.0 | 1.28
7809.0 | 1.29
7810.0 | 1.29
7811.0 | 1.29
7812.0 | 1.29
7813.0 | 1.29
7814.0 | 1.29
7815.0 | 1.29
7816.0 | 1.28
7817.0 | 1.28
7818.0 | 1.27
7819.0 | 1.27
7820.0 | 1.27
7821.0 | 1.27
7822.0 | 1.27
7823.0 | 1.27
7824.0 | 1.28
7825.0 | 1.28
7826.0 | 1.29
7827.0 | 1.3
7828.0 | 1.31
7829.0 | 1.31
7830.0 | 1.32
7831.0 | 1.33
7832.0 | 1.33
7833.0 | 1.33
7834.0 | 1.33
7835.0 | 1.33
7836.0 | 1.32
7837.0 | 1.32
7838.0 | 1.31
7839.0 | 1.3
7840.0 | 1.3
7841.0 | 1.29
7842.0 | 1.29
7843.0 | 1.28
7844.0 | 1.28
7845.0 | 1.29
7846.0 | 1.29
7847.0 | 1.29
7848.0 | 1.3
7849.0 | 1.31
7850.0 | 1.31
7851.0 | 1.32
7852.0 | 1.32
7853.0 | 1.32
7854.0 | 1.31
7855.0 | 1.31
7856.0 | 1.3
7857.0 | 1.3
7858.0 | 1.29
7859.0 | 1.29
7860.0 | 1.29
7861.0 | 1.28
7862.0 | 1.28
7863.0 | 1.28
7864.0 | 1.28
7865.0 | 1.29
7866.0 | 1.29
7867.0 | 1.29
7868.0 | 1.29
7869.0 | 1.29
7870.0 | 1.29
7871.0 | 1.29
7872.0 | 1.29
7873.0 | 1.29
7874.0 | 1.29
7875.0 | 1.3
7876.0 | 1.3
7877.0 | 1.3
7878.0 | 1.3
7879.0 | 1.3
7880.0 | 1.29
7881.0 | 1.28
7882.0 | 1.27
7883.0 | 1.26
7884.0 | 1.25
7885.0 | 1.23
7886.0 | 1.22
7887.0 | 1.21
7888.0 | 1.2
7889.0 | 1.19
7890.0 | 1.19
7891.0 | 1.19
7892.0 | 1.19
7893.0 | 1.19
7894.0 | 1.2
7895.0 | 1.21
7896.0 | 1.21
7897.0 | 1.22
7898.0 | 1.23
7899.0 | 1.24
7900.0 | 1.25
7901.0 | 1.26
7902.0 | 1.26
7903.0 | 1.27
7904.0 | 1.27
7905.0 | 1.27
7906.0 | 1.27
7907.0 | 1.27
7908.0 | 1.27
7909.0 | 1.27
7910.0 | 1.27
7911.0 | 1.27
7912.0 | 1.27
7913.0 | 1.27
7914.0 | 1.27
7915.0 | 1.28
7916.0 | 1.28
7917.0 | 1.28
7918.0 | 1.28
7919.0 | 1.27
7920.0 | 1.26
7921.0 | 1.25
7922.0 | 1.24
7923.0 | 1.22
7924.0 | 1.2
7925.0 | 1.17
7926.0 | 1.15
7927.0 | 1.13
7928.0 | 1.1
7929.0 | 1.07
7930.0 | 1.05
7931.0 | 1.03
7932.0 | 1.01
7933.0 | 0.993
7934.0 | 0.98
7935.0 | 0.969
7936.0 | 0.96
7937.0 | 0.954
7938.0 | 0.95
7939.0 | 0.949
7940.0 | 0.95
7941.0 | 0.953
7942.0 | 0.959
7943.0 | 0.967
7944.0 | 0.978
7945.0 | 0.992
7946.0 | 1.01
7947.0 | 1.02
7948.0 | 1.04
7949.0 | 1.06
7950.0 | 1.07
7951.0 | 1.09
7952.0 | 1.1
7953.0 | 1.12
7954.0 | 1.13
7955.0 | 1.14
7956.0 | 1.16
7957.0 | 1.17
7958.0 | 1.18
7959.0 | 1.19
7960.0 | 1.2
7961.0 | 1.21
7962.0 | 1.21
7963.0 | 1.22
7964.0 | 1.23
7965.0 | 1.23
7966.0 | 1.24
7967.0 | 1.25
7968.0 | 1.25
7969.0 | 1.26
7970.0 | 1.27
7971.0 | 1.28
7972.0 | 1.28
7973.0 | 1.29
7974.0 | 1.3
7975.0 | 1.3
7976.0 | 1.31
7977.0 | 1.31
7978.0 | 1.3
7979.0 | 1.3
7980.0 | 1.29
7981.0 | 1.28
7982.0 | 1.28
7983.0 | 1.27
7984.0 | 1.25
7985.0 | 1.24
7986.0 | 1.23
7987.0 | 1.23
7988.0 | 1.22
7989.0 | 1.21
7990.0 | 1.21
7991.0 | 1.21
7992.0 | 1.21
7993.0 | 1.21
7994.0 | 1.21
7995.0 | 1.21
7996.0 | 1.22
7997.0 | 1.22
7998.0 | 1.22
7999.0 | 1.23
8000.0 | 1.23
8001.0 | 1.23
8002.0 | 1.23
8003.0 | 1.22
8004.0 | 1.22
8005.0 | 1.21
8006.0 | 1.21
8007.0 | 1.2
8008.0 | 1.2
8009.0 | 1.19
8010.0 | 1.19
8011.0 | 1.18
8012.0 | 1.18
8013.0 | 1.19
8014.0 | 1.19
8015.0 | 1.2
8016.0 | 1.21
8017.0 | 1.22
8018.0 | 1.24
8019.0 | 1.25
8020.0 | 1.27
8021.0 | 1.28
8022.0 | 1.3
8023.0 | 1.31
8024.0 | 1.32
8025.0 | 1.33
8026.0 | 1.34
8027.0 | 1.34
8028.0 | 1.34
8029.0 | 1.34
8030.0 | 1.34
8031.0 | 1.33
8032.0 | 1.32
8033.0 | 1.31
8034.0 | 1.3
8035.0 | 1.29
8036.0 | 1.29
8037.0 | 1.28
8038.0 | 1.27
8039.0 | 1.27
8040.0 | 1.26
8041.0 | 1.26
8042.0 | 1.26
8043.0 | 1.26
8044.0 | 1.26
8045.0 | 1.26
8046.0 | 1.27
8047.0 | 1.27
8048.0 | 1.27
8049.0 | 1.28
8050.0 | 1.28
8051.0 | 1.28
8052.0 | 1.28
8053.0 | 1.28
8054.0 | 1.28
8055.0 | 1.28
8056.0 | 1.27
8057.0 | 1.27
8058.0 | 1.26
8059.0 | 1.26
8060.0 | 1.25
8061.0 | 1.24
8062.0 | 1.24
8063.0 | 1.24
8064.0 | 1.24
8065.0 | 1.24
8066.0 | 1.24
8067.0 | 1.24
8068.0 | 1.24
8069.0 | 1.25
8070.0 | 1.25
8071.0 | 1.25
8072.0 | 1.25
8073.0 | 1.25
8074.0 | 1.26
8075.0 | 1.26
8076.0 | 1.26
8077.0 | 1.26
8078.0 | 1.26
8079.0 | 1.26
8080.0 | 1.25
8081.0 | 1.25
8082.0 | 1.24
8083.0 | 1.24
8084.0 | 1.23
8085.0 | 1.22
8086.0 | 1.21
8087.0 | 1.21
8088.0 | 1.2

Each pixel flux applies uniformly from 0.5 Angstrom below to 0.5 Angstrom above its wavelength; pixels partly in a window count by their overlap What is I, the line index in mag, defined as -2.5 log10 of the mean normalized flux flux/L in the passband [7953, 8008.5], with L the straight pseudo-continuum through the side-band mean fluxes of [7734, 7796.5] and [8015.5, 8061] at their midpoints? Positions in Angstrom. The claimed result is 0.04 mag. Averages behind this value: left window 1.27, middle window 1.23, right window 1.28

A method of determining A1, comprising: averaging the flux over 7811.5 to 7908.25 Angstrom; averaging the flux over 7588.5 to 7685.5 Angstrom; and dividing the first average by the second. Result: 1.0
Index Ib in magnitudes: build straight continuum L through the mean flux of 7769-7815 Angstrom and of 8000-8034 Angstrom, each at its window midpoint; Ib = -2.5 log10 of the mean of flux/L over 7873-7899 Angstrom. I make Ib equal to 0.01 mag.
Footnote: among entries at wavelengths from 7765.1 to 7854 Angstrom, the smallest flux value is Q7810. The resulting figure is 1.2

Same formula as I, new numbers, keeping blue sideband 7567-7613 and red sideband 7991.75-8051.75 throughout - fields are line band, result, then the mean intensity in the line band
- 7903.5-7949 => 0.106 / 1.13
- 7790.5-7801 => 0.019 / 1.21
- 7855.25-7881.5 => -0.045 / 1.29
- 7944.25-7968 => 0.096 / 1.14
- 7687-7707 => 0.010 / 1.21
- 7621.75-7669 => -0.039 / 1.26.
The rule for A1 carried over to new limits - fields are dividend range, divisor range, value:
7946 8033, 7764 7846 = 0.96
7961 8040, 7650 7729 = 1.01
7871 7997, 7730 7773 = 0.94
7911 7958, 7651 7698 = 0.90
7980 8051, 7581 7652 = 1.01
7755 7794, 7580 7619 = 1.03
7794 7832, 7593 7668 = 1.01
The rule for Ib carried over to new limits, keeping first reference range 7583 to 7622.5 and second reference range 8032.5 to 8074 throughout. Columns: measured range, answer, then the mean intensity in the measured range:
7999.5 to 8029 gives 0.02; 1.24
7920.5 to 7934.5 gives 0.13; 1.11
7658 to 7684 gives 0.01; 1.23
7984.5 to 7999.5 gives 0.04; 1.22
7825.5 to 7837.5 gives -0.06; 1.32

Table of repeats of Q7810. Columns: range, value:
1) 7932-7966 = 0.949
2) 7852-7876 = 1.28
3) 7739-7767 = 1.26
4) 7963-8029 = 1.18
